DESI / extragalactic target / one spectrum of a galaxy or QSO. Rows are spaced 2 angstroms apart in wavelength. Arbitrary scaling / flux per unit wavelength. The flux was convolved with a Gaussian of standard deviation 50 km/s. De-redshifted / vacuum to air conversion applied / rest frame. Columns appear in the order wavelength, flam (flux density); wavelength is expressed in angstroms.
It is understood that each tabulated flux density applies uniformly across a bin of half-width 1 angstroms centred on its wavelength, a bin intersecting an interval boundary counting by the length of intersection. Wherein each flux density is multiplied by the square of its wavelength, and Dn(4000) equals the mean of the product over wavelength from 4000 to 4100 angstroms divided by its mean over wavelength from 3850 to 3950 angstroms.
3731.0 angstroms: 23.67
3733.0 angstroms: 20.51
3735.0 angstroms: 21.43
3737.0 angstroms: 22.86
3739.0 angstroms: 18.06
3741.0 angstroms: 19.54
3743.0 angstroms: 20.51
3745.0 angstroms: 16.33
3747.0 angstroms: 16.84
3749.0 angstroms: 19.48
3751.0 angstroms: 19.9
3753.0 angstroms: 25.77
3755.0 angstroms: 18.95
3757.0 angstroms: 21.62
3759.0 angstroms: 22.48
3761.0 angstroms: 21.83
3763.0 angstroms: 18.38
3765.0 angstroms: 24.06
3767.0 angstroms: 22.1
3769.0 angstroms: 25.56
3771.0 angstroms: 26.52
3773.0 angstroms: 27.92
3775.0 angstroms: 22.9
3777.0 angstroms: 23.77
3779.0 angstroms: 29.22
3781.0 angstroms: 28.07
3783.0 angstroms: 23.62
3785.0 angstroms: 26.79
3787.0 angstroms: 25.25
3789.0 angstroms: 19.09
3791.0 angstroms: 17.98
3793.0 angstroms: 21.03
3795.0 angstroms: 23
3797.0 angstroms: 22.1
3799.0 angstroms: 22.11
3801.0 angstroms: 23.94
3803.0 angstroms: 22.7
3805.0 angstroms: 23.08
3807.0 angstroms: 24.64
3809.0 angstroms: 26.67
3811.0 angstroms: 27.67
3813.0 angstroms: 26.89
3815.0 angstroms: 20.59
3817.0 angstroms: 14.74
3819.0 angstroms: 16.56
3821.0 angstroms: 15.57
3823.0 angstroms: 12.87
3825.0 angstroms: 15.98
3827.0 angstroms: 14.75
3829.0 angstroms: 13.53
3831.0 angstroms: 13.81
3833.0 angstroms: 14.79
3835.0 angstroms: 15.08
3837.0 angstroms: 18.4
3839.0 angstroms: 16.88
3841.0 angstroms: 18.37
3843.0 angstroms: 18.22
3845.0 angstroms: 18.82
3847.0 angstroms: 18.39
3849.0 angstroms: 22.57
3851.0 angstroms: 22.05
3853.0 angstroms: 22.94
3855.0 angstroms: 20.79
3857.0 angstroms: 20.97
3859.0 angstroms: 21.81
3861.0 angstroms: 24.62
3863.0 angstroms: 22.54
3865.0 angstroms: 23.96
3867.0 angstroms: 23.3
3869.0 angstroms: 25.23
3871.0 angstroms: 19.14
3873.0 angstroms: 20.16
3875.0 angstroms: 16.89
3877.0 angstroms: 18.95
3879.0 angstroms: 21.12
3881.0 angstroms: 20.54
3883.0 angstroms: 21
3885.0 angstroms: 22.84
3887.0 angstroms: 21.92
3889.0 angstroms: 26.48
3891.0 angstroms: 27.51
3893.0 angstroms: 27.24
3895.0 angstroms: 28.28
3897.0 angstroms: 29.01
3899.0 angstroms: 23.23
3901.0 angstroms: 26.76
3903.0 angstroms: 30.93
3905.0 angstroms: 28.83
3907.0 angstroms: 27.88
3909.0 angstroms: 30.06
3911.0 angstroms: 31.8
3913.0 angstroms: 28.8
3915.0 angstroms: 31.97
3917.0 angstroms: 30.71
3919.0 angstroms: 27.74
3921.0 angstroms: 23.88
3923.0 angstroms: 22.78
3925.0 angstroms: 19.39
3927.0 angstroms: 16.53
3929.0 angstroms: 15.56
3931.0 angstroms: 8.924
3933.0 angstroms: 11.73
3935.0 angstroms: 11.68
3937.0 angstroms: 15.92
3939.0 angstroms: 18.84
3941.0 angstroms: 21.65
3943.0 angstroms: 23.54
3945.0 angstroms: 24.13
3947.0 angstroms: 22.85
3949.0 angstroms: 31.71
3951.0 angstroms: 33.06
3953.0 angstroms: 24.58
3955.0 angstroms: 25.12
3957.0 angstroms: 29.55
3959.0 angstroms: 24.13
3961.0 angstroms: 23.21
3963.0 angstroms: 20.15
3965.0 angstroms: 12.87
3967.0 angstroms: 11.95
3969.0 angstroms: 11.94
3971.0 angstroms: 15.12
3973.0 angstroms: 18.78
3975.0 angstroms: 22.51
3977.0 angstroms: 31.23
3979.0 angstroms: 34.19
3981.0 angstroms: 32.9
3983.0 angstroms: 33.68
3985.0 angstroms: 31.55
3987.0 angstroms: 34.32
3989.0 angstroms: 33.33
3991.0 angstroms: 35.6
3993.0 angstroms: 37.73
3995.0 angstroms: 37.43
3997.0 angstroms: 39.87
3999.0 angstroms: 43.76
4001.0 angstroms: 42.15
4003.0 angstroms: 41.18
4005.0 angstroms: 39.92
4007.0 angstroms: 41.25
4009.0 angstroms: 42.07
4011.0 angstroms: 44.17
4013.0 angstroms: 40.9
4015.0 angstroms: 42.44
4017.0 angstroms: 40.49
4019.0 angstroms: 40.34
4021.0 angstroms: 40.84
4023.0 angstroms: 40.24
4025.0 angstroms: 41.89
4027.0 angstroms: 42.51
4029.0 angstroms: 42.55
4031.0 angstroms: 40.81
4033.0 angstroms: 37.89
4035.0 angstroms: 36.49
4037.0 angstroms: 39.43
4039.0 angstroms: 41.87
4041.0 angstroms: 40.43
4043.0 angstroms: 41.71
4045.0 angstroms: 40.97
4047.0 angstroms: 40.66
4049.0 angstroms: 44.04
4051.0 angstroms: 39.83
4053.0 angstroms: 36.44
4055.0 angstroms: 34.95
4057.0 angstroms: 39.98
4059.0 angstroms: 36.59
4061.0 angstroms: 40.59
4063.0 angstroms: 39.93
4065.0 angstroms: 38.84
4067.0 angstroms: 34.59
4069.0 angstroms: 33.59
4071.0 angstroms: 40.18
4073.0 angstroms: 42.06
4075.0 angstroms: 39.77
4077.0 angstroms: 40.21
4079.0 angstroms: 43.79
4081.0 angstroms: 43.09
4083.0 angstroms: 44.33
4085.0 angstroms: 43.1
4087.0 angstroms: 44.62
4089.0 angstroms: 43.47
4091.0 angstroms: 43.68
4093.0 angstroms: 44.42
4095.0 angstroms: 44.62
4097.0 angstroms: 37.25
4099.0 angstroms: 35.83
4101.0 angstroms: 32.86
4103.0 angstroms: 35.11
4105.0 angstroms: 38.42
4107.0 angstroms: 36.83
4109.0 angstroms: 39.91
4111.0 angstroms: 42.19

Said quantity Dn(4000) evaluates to 1.90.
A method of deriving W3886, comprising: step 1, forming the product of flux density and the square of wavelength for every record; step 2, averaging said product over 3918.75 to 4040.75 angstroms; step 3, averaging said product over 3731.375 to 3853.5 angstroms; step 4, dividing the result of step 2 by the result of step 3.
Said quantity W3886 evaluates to 1.60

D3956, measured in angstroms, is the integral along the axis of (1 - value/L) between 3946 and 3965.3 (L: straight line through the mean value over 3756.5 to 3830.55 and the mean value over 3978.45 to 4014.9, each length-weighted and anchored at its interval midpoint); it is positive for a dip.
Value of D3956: 5.40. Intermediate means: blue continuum 22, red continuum 38.3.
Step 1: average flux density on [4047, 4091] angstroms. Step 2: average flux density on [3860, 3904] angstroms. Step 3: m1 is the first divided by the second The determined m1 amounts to 1.70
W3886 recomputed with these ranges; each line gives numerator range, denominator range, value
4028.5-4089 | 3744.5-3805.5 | 2.04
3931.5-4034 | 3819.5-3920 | 1.47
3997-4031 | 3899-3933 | 1.77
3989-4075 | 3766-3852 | 2.13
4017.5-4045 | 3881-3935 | 1.77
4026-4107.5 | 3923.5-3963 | 2.01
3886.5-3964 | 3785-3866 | 1.27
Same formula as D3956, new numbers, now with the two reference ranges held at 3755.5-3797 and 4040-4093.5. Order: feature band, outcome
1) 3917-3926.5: 2.42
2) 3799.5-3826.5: 4.99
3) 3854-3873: 4.14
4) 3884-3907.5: 2.92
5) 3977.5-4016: -1.86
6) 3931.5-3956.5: 8.59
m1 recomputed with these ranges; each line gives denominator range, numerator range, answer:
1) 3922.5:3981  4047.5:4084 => 1.89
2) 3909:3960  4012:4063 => 1.73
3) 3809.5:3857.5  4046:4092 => 2.19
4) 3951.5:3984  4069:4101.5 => 1.77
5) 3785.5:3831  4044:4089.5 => 1.97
